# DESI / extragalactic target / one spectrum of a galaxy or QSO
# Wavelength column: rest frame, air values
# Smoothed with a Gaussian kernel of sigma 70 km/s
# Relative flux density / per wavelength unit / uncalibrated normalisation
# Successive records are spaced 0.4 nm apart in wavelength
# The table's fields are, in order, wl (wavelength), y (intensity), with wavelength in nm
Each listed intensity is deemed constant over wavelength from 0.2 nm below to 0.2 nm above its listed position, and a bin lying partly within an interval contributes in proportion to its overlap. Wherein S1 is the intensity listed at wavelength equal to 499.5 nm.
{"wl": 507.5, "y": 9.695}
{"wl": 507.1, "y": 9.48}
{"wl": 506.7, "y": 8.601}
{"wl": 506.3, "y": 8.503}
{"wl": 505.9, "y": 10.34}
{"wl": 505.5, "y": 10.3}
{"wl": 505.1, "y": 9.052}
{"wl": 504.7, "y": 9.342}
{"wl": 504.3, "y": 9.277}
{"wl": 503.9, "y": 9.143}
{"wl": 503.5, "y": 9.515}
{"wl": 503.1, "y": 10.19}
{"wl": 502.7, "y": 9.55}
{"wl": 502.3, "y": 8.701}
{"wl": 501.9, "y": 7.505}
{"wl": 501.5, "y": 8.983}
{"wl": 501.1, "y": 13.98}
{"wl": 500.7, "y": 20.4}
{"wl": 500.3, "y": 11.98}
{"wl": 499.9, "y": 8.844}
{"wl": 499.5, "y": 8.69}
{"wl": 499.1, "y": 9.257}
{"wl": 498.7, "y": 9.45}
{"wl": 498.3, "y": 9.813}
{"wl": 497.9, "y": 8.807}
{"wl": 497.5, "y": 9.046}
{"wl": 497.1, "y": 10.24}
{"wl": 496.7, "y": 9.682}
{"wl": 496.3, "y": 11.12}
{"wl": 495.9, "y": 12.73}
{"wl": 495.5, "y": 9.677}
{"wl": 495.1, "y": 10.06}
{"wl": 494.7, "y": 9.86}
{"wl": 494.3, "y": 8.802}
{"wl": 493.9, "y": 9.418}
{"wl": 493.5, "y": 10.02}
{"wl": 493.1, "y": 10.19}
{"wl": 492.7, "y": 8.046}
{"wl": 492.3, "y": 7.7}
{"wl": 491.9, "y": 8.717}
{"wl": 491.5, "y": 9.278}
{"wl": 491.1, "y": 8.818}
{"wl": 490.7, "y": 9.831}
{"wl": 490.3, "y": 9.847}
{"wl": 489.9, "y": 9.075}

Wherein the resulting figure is 8.69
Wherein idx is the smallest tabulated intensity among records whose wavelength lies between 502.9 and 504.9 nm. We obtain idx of 9.143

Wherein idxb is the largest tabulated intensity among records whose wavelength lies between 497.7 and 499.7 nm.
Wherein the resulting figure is 9.813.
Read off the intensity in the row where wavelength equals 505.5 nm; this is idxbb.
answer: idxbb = 10.3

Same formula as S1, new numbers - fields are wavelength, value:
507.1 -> 9.48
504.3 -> 9.277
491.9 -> 8.717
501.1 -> 13.98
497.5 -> 9.046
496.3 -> 11.12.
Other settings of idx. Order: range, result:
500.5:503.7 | 7.505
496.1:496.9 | 9.682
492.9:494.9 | 8.802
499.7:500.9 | 8.844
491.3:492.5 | 7.7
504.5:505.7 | 9.052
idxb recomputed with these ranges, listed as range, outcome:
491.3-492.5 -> 9.278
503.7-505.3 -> 9.342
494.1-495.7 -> 10.06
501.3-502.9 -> 9.55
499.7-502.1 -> 20.4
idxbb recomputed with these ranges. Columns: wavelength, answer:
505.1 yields 9.052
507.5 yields 9.695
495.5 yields 9.677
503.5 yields 9.515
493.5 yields 10.02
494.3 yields 8.802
